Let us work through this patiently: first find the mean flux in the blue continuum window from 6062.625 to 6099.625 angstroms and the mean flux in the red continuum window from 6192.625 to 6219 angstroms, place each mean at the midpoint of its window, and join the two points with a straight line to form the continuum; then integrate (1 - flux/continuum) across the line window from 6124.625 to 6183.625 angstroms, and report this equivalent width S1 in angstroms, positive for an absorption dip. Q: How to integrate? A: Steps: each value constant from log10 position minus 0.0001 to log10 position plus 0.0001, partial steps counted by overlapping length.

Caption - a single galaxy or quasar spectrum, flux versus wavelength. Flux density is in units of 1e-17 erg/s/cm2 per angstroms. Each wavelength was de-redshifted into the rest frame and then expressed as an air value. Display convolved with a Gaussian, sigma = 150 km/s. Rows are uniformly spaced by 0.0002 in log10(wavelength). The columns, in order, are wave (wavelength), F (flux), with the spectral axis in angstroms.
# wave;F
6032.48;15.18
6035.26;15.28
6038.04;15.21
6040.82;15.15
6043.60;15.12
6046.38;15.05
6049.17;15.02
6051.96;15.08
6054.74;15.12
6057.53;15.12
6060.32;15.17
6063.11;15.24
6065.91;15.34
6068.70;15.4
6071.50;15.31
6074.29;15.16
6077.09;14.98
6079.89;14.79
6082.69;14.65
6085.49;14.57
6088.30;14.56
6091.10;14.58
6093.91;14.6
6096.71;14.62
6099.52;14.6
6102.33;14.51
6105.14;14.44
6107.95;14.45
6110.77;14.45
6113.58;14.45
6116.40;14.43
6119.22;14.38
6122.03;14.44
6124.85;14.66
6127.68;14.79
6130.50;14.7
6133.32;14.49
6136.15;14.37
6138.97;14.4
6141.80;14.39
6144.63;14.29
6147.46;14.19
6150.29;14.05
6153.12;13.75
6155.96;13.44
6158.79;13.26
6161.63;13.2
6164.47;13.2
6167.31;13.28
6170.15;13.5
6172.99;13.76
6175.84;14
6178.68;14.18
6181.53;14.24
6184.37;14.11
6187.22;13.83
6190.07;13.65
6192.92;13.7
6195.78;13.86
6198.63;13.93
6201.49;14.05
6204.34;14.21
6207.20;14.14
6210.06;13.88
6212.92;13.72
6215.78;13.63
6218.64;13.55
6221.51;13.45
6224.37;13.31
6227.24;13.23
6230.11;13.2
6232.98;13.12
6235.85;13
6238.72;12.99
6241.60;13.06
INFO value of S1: 1.27 angstroms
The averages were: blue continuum 14.9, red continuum 13.9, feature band 14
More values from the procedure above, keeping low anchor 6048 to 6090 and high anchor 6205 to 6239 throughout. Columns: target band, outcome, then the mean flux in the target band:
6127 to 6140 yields -0.2 angstroms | 14.5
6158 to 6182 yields 0.7 angstroms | 13.6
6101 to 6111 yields 0.1 angstroms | 14.5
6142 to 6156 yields 0.2 angstroms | 14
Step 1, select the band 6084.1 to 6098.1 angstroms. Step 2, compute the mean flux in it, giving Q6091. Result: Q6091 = 14.6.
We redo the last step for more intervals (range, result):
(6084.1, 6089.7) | 14.6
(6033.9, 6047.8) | 15.2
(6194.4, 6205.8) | 14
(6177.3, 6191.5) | 14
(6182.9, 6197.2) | 13.8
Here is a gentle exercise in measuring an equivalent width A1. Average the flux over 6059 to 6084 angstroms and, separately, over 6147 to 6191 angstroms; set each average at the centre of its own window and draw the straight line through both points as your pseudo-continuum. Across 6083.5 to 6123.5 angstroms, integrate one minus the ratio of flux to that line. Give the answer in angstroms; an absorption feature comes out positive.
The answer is 0.4 angstroms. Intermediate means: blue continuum 15.1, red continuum 13.7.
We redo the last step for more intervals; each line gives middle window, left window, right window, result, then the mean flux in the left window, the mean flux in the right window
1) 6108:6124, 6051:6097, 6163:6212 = 0.1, 15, 13.9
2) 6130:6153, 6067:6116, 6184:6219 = 0.0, 14.7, 13.9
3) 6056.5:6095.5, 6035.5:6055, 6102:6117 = -0.4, 15.1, 14.4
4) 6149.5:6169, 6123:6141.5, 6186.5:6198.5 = 1.1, 14.6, 13.8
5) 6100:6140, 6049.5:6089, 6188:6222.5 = 0.2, 15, 13.8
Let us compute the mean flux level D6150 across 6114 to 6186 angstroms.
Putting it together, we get 14.1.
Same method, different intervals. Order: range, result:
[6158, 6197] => 13.7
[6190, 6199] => 13.8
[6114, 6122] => 14.4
